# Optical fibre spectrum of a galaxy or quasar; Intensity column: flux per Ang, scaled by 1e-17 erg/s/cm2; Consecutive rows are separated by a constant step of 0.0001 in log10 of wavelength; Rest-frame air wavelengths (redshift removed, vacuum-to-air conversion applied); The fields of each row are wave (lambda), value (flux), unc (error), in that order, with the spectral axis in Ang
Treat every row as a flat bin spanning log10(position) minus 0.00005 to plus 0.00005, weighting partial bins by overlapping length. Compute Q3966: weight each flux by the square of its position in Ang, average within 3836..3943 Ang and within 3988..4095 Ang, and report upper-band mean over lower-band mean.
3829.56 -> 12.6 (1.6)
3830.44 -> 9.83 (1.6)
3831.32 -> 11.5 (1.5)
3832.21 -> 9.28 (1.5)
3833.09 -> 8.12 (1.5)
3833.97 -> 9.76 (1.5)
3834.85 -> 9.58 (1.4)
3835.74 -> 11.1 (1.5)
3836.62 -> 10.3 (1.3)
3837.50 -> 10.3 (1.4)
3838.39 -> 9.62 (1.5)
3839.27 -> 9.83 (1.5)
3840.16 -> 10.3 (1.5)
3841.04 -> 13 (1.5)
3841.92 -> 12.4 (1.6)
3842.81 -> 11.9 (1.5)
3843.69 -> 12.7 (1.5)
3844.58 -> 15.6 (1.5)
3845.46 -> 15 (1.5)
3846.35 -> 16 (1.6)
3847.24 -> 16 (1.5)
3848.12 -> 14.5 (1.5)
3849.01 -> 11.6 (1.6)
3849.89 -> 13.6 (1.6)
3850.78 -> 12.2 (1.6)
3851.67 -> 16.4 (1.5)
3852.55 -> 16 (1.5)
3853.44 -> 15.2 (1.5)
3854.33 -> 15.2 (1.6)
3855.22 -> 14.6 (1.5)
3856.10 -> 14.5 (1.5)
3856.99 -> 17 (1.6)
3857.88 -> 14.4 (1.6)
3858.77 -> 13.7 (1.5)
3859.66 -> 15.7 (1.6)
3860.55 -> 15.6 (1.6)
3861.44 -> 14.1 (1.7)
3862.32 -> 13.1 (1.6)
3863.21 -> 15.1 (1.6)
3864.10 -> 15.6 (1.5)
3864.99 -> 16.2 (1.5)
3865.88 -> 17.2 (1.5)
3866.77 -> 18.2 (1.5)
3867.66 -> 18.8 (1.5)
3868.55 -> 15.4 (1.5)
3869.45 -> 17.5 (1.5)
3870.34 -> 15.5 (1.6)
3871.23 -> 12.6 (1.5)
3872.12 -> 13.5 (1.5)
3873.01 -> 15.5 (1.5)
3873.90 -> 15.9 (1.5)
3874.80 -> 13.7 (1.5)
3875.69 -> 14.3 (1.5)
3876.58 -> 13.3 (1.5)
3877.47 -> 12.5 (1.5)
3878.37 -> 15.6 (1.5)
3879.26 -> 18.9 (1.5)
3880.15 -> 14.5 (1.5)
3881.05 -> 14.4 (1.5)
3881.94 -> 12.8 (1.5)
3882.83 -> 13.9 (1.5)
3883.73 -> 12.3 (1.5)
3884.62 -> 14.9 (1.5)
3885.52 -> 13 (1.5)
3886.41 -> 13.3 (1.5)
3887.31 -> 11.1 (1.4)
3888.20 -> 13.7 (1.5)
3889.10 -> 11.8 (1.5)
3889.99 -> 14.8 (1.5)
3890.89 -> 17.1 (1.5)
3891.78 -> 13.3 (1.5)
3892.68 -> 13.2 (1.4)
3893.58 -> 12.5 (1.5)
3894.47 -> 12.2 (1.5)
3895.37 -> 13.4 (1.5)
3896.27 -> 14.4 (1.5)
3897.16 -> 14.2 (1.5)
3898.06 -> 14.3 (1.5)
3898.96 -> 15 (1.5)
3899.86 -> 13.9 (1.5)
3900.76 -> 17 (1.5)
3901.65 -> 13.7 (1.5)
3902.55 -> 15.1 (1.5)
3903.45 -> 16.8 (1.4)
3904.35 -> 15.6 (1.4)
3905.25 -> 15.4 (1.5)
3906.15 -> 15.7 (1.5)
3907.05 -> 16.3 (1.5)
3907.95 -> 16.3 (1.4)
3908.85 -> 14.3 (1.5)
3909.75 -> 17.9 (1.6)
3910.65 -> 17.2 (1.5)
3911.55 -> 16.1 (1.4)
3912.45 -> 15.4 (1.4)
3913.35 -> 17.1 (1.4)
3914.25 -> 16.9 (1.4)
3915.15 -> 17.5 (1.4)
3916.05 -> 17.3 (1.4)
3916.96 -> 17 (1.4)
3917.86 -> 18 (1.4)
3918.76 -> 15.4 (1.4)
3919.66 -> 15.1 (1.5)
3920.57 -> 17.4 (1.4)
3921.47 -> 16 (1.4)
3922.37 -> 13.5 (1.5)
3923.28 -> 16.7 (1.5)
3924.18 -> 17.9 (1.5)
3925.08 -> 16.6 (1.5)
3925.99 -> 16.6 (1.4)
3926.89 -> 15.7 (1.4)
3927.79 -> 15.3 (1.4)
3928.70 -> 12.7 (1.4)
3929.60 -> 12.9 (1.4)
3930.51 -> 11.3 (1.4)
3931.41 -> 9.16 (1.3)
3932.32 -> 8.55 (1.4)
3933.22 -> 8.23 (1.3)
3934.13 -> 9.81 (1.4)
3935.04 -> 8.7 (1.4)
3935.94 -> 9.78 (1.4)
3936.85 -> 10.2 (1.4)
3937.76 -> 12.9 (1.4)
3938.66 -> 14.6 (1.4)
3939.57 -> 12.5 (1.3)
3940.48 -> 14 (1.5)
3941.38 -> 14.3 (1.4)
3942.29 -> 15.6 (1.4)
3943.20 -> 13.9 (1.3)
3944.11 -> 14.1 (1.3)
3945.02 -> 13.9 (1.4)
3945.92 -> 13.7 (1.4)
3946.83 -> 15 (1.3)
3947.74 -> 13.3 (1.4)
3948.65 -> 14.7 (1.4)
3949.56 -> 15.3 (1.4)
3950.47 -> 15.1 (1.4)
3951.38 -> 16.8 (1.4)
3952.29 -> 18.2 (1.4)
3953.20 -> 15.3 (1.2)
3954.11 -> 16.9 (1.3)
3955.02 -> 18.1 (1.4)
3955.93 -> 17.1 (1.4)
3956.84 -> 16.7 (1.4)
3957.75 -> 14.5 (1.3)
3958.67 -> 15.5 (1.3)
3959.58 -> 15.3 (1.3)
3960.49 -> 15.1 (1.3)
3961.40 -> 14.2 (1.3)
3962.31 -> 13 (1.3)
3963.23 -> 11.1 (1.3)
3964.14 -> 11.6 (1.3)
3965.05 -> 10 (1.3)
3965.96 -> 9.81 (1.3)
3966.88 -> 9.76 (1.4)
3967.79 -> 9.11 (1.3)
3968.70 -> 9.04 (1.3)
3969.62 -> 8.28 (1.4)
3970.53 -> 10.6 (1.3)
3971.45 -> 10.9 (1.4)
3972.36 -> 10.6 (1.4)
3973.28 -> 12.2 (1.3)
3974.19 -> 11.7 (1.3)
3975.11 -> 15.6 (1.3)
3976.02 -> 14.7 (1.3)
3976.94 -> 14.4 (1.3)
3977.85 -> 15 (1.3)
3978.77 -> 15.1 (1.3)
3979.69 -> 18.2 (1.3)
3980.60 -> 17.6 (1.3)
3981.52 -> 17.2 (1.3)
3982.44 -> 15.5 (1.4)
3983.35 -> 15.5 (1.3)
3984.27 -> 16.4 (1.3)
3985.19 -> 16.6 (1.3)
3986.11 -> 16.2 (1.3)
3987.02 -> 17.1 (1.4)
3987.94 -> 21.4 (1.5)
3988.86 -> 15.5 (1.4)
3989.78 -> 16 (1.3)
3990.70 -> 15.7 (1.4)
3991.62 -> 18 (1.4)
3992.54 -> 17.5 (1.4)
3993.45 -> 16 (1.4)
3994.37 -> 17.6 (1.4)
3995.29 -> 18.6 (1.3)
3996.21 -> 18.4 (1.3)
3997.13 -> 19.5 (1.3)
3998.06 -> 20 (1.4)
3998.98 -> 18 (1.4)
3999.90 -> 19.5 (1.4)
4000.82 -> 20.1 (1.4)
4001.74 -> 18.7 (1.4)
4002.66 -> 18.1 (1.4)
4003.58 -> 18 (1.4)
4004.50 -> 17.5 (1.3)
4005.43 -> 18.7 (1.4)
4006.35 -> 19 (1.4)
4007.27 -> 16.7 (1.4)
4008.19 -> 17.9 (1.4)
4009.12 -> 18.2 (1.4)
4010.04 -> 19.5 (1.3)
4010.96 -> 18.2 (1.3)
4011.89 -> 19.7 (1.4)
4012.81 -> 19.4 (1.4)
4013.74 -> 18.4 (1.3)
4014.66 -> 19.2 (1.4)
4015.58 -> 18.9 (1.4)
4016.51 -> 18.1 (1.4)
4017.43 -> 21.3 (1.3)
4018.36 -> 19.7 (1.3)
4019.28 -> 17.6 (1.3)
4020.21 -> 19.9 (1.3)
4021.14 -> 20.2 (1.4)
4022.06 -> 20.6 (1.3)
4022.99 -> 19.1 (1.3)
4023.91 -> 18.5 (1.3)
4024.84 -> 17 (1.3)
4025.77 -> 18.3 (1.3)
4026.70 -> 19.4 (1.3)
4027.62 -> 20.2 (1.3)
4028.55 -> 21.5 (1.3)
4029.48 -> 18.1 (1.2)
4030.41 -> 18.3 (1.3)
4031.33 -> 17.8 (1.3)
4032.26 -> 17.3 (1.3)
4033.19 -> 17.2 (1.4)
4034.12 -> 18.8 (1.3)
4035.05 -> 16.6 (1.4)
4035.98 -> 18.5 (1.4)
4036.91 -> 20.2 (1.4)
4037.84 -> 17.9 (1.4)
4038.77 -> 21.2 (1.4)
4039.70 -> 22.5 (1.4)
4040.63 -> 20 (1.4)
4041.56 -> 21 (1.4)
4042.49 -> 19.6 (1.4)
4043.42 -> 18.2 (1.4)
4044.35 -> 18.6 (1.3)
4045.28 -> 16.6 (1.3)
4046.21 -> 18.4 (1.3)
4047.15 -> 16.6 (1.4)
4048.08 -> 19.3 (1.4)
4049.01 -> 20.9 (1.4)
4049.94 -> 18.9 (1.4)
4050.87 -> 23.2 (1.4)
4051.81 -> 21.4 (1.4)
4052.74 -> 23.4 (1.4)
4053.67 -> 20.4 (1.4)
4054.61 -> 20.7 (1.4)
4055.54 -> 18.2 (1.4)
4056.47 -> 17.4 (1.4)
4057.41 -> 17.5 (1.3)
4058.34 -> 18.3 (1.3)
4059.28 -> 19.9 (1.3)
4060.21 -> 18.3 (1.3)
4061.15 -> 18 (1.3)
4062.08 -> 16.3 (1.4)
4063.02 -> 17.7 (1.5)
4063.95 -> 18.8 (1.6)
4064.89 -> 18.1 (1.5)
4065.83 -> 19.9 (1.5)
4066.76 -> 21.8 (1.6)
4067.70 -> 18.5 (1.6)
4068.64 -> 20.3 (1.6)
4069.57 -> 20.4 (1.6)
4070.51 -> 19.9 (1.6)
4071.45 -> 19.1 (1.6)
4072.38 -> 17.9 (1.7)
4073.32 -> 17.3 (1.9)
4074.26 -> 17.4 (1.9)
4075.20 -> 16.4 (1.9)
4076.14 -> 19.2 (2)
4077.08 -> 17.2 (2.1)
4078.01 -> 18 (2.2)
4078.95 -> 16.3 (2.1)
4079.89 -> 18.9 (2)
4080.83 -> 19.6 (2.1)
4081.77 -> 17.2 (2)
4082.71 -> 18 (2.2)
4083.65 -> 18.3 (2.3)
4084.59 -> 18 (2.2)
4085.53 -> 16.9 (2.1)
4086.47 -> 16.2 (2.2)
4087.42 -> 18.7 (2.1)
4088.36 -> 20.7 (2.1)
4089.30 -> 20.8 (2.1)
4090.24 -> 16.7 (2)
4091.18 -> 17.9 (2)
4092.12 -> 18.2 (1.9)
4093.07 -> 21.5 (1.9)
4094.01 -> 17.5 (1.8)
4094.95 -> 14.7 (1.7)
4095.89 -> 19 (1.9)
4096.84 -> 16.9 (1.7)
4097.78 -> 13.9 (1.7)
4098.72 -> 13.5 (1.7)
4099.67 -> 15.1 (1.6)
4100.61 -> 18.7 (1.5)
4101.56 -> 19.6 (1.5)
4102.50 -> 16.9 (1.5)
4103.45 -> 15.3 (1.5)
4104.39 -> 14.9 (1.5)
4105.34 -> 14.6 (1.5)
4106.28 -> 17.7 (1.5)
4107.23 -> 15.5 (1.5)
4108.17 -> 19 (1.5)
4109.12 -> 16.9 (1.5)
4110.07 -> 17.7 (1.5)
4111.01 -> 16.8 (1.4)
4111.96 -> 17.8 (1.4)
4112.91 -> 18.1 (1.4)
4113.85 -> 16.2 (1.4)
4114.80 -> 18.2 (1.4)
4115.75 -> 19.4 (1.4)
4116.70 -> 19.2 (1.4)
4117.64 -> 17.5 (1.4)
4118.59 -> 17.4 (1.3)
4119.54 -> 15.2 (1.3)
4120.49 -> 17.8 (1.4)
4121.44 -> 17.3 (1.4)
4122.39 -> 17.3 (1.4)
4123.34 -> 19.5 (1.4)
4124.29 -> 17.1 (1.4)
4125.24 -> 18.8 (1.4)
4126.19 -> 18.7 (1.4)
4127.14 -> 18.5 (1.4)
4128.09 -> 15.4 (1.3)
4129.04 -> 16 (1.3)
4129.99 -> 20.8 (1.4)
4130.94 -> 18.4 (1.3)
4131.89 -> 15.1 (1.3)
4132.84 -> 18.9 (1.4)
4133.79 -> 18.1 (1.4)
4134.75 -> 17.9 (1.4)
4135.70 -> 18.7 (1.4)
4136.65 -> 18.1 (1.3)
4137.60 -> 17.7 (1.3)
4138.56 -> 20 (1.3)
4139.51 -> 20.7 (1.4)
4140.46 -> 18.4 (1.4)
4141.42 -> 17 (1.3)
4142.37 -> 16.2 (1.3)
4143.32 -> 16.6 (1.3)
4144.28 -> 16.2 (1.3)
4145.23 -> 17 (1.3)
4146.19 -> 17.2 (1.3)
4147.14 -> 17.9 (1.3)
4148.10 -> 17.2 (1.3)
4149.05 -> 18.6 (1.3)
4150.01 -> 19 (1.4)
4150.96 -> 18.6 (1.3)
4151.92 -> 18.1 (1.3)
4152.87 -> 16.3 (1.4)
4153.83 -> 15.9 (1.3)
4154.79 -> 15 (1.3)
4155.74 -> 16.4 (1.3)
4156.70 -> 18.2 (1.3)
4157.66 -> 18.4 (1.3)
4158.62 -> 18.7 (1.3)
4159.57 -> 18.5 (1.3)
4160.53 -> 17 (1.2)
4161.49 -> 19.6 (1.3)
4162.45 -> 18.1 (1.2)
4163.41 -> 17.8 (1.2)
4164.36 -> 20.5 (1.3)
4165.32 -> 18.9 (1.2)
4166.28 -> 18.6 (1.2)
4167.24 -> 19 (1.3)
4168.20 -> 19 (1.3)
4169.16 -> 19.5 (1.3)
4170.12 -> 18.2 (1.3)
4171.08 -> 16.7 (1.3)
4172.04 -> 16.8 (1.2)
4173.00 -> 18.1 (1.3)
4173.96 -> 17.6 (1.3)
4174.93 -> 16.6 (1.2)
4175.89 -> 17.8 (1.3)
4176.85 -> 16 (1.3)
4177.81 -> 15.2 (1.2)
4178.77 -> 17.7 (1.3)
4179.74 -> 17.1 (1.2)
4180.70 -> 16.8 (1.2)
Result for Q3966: 1.4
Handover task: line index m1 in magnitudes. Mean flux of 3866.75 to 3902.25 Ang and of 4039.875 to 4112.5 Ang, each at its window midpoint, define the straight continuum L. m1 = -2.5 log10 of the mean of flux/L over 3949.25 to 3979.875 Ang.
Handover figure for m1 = 0.17 mag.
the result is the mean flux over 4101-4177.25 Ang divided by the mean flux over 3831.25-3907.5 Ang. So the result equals 1.26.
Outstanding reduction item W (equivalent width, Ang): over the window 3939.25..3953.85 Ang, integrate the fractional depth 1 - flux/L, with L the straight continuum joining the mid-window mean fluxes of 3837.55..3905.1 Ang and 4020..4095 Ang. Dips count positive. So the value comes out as 1.25 Ang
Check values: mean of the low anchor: 14.3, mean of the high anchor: 18.8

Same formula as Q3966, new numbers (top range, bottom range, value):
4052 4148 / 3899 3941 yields 1.34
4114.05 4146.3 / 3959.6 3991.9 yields 1.38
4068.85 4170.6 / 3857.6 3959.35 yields 1.34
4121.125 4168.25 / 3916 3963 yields 1.38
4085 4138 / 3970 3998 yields 1.17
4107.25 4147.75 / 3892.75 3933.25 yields 1.31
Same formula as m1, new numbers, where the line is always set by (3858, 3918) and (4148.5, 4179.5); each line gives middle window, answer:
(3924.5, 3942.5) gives 0.235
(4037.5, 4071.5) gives -0.162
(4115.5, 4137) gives -0.026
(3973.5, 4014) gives -0.083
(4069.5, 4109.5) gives -0.031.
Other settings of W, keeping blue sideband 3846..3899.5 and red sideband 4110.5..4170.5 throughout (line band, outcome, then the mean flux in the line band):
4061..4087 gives -1.8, 18.3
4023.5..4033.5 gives -1.2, 18.5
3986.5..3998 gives -1.2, 17.7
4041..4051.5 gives -1.6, 19.2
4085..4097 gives -0.6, 18.2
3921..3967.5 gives 5.2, 13.7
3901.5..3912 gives -0.7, 15.9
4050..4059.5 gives -1.8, 20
